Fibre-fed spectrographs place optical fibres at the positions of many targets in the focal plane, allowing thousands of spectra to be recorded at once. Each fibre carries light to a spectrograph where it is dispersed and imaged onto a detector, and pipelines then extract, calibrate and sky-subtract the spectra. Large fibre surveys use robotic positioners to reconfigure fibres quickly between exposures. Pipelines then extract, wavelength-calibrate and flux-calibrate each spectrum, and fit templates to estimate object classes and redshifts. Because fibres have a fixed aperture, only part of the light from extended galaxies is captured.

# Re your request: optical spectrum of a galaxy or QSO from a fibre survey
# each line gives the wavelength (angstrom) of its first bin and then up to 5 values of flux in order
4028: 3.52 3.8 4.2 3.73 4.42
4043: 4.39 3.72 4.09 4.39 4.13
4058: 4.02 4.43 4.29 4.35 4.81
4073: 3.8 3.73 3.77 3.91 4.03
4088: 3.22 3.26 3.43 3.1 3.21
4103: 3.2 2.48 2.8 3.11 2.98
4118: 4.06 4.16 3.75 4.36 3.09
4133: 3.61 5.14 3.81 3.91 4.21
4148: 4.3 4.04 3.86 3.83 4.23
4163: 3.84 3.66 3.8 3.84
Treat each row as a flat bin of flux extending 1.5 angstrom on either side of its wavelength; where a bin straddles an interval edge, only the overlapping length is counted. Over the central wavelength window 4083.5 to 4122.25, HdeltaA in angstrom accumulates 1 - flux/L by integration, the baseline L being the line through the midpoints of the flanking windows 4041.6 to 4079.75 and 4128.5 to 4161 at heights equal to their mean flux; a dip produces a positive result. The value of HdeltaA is 7.3 angstrom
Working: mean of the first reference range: 4.15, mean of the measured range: 3.31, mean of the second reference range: 4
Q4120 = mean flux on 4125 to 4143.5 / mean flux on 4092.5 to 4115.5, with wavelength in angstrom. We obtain 1.31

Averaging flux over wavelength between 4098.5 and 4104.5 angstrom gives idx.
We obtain 3.21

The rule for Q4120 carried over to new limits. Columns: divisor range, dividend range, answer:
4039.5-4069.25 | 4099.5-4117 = 0.70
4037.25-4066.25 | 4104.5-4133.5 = 0.82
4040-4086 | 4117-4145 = 0.97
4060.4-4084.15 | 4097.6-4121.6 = 0.78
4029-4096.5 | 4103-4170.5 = 0.95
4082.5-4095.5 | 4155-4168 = 1.10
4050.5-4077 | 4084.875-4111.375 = 0.74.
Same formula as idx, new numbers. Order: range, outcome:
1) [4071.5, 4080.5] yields 3.77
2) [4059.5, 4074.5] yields 4.34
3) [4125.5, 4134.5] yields 3.69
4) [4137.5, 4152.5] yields 4.05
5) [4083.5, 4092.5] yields 3.5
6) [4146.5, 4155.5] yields 4.07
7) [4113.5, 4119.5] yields 3.52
